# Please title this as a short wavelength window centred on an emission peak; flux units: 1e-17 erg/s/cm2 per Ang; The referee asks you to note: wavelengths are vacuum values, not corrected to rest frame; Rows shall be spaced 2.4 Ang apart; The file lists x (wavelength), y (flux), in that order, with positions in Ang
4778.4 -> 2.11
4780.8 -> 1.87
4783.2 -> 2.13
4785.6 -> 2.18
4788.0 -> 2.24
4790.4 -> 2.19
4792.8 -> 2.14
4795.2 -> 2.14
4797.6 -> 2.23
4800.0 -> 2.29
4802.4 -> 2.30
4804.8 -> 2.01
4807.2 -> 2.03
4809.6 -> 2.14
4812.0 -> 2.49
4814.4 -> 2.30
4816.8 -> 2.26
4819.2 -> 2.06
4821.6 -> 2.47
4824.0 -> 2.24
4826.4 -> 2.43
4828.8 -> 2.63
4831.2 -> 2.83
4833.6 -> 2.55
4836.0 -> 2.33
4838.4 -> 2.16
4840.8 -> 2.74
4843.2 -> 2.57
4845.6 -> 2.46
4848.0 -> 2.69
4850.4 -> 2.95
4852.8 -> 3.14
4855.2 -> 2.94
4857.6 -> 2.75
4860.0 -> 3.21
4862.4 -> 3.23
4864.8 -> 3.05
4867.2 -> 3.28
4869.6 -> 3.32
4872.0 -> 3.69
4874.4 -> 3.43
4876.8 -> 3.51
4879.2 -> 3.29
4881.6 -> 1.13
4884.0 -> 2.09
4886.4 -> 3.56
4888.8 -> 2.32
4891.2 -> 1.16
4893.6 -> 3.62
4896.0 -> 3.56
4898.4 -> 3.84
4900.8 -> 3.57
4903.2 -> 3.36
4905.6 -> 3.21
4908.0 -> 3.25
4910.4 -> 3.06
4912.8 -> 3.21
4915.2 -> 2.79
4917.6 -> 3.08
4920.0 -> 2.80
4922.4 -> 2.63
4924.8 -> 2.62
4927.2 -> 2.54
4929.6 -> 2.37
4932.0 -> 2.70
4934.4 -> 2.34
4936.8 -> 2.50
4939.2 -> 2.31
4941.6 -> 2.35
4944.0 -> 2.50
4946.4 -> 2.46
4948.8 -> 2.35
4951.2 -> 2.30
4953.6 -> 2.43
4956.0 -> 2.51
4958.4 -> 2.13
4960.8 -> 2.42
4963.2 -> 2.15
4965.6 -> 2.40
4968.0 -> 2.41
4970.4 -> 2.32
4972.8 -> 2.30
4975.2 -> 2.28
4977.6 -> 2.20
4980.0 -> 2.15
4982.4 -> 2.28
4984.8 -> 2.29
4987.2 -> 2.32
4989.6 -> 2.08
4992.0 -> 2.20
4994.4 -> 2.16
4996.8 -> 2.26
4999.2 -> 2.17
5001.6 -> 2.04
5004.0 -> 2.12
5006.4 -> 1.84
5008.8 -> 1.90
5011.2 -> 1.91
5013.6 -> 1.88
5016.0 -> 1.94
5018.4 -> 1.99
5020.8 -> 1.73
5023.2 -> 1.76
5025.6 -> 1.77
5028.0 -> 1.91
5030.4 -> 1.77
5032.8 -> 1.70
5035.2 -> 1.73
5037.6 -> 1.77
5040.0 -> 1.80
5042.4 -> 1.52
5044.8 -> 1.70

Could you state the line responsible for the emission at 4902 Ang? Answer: C IV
